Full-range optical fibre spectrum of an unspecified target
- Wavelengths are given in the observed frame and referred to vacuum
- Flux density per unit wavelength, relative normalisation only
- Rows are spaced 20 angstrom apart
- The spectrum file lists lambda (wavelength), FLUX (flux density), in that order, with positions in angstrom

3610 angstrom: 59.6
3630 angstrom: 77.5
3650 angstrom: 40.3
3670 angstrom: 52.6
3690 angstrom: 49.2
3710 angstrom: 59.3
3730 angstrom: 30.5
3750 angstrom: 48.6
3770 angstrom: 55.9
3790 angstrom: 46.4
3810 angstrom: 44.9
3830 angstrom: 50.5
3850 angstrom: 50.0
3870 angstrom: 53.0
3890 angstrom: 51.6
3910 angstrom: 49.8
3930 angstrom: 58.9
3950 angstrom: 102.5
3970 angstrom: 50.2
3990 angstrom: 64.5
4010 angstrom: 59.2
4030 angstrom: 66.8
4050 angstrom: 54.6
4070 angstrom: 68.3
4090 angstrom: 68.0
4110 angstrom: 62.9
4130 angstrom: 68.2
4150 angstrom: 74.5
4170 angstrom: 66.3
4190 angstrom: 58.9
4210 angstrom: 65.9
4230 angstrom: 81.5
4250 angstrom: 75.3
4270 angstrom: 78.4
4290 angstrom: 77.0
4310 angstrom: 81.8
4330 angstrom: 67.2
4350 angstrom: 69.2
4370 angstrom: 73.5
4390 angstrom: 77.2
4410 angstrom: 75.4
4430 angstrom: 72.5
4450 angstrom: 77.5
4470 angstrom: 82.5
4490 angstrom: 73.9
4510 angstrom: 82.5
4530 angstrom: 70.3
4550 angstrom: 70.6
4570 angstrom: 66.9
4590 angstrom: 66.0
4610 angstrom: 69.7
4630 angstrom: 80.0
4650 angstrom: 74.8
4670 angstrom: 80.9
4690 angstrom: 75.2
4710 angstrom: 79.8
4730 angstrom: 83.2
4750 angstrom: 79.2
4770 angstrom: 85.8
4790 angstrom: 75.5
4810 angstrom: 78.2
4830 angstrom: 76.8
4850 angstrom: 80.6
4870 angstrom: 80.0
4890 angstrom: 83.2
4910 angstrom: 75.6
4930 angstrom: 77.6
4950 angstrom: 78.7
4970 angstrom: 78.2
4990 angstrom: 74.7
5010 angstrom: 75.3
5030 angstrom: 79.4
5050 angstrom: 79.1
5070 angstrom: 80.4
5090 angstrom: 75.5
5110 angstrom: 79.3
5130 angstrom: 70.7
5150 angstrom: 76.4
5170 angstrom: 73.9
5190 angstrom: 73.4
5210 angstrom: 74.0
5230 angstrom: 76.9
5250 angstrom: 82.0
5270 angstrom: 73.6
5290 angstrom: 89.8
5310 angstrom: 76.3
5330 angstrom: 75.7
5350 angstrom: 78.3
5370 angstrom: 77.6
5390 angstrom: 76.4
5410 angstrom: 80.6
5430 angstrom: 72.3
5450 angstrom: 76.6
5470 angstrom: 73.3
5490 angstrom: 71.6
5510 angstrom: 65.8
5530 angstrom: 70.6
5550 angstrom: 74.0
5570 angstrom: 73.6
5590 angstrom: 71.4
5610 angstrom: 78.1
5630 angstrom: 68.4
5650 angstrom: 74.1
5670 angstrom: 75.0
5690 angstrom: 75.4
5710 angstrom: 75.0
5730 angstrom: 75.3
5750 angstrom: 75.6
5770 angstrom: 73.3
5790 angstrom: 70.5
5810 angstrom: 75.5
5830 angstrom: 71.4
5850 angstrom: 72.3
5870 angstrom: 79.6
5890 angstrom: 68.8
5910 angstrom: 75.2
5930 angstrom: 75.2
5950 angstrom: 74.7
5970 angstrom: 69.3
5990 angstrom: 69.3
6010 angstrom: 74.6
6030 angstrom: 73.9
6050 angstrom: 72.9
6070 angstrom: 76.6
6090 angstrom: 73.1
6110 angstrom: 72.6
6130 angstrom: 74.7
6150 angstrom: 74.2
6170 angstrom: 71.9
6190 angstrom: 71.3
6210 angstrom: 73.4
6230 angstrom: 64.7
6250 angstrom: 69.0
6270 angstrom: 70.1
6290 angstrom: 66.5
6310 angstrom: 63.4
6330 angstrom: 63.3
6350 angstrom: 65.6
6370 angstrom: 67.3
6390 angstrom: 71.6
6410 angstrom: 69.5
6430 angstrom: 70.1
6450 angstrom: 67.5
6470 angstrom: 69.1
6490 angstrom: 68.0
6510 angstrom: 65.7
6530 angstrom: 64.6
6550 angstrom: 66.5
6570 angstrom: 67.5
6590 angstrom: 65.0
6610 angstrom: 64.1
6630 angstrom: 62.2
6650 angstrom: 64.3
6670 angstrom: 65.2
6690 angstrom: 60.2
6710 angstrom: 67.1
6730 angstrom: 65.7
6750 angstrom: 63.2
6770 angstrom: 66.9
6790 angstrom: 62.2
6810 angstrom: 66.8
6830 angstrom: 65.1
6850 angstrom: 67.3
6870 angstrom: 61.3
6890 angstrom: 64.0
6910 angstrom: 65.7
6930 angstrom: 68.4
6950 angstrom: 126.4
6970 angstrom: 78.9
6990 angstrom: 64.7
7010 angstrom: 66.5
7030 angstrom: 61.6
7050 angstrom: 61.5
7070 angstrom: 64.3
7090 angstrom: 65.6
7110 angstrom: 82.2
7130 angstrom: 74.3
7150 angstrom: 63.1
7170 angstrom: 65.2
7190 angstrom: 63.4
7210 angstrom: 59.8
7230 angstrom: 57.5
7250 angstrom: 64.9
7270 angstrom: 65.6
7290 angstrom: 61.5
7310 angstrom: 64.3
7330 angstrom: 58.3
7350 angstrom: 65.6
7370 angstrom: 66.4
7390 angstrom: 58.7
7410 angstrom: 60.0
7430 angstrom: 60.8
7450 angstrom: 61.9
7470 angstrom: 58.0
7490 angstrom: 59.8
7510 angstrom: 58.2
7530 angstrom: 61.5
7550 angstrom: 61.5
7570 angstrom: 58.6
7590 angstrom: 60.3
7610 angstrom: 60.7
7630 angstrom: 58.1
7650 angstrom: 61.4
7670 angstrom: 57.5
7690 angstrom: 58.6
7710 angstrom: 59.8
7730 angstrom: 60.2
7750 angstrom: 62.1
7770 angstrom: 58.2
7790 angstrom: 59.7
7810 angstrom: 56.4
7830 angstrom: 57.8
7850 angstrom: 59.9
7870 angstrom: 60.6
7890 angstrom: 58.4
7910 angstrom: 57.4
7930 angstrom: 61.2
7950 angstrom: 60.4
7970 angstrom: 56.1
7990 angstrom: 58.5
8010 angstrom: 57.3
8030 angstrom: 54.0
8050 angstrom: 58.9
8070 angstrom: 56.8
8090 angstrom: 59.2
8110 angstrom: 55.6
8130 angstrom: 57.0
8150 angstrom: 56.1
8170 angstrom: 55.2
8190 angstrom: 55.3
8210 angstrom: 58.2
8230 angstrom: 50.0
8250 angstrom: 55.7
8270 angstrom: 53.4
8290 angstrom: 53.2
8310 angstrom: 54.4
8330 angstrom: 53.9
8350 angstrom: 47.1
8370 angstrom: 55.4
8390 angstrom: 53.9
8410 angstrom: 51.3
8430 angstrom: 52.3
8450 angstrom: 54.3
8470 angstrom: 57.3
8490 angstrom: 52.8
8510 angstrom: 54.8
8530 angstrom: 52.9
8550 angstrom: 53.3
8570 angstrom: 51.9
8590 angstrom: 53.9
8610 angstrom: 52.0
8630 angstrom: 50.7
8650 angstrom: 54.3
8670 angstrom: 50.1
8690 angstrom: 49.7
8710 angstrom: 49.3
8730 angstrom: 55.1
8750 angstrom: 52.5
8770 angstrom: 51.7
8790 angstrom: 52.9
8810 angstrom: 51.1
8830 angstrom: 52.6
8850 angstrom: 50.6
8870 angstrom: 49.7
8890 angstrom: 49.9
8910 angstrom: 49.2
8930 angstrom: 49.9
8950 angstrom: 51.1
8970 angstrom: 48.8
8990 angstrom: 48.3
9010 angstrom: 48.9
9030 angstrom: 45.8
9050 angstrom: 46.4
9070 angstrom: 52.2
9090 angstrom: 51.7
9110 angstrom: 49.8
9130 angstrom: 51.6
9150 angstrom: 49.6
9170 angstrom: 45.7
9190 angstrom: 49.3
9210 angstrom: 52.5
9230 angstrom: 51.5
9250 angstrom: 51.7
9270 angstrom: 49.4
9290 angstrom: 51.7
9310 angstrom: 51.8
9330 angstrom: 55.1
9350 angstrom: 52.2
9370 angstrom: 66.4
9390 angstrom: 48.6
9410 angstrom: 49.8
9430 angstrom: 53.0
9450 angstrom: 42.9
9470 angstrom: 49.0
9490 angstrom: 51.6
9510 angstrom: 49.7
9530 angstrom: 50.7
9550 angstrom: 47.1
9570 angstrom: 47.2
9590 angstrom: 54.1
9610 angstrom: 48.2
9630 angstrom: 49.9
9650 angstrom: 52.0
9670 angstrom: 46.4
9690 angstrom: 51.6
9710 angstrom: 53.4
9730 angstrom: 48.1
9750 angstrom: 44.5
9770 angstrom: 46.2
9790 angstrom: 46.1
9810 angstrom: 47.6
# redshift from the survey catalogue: 0.06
